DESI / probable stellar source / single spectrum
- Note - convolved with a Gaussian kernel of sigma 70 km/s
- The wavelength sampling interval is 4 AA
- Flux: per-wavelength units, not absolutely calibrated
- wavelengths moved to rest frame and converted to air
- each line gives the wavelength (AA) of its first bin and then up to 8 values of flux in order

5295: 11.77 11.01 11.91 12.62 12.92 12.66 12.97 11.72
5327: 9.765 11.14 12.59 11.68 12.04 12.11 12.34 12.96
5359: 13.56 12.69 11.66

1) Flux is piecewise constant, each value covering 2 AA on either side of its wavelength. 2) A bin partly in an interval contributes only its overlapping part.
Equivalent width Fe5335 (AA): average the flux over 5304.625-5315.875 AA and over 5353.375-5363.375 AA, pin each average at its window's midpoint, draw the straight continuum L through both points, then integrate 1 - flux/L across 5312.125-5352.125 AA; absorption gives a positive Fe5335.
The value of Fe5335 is 3.1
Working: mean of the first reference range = 12.7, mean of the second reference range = 13.1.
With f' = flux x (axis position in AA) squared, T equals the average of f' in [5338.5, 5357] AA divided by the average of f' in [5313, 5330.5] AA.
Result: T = 1.06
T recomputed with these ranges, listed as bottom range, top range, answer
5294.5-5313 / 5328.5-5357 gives 1.02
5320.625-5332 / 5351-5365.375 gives 1.20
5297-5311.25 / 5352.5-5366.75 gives 1.09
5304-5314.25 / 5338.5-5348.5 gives 0.96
